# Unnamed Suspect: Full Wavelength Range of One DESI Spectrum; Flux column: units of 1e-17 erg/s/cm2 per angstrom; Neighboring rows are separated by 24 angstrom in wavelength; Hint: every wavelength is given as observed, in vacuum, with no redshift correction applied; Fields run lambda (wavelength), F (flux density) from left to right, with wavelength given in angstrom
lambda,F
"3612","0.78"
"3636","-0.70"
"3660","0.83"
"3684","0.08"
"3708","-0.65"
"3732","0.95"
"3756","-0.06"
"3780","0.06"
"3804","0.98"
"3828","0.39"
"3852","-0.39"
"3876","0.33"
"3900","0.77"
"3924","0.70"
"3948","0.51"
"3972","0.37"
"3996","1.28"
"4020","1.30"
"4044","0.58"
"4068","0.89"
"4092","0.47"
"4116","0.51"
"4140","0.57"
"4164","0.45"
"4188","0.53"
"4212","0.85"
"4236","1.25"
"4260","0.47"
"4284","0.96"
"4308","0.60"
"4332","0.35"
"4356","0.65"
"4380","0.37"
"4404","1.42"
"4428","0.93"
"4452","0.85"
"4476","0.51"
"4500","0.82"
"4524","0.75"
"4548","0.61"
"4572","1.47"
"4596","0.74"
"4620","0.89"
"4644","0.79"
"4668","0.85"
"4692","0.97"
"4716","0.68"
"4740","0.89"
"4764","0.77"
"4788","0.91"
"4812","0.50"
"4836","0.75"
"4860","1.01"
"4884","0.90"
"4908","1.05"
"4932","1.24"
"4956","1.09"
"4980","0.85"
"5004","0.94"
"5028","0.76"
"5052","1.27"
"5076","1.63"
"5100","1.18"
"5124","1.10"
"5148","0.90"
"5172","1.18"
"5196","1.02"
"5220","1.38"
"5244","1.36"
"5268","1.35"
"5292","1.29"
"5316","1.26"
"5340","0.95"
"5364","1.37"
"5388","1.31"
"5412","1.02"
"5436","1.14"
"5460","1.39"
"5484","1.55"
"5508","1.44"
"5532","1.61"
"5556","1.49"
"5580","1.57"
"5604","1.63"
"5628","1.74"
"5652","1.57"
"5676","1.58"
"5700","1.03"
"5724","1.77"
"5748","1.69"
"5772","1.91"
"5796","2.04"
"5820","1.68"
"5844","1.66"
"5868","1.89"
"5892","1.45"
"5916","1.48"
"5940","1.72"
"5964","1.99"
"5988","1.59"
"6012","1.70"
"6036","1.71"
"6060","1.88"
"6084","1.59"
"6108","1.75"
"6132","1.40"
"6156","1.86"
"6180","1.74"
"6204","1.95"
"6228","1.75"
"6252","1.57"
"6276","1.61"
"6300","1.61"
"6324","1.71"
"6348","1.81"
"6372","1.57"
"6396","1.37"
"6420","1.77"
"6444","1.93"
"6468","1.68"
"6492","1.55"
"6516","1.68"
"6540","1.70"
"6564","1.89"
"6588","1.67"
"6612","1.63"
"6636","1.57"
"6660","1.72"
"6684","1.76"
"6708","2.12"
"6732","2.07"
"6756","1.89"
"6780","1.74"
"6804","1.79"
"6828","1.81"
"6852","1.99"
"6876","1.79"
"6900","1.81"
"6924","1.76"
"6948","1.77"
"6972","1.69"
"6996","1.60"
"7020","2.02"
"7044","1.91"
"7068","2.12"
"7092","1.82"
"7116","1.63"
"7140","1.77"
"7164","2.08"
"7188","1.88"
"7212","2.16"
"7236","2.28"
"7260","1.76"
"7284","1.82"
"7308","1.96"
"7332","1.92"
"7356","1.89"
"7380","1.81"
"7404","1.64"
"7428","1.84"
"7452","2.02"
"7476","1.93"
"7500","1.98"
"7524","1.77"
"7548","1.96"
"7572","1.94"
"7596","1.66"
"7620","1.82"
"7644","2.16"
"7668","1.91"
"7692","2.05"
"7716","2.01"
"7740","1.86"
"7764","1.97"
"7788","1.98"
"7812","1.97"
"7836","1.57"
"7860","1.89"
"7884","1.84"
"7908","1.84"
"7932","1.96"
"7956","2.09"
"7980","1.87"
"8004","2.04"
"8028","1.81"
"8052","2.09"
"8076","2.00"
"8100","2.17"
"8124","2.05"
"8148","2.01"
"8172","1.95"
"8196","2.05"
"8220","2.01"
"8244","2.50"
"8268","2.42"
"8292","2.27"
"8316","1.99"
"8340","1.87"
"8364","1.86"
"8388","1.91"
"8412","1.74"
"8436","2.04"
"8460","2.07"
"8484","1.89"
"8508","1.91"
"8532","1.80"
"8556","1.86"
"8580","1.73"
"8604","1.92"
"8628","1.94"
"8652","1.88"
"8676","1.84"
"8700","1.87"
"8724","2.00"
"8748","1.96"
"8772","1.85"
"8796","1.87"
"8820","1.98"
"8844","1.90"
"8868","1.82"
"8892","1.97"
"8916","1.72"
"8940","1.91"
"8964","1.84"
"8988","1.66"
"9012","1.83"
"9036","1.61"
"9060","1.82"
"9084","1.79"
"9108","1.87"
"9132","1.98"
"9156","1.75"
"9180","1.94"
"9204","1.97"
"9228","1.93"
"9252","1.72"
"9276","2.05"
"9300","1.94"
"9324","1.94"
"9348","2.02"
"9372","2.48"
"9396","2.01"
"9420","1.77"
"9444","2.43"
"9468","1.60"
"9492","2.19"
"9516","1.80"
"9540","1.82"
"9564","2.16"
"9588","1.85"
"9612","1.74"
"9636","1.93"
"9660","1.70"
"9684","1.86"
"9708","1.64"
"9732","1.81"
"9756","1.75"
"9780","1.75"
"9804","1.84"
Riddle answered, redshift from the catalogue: 0.26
